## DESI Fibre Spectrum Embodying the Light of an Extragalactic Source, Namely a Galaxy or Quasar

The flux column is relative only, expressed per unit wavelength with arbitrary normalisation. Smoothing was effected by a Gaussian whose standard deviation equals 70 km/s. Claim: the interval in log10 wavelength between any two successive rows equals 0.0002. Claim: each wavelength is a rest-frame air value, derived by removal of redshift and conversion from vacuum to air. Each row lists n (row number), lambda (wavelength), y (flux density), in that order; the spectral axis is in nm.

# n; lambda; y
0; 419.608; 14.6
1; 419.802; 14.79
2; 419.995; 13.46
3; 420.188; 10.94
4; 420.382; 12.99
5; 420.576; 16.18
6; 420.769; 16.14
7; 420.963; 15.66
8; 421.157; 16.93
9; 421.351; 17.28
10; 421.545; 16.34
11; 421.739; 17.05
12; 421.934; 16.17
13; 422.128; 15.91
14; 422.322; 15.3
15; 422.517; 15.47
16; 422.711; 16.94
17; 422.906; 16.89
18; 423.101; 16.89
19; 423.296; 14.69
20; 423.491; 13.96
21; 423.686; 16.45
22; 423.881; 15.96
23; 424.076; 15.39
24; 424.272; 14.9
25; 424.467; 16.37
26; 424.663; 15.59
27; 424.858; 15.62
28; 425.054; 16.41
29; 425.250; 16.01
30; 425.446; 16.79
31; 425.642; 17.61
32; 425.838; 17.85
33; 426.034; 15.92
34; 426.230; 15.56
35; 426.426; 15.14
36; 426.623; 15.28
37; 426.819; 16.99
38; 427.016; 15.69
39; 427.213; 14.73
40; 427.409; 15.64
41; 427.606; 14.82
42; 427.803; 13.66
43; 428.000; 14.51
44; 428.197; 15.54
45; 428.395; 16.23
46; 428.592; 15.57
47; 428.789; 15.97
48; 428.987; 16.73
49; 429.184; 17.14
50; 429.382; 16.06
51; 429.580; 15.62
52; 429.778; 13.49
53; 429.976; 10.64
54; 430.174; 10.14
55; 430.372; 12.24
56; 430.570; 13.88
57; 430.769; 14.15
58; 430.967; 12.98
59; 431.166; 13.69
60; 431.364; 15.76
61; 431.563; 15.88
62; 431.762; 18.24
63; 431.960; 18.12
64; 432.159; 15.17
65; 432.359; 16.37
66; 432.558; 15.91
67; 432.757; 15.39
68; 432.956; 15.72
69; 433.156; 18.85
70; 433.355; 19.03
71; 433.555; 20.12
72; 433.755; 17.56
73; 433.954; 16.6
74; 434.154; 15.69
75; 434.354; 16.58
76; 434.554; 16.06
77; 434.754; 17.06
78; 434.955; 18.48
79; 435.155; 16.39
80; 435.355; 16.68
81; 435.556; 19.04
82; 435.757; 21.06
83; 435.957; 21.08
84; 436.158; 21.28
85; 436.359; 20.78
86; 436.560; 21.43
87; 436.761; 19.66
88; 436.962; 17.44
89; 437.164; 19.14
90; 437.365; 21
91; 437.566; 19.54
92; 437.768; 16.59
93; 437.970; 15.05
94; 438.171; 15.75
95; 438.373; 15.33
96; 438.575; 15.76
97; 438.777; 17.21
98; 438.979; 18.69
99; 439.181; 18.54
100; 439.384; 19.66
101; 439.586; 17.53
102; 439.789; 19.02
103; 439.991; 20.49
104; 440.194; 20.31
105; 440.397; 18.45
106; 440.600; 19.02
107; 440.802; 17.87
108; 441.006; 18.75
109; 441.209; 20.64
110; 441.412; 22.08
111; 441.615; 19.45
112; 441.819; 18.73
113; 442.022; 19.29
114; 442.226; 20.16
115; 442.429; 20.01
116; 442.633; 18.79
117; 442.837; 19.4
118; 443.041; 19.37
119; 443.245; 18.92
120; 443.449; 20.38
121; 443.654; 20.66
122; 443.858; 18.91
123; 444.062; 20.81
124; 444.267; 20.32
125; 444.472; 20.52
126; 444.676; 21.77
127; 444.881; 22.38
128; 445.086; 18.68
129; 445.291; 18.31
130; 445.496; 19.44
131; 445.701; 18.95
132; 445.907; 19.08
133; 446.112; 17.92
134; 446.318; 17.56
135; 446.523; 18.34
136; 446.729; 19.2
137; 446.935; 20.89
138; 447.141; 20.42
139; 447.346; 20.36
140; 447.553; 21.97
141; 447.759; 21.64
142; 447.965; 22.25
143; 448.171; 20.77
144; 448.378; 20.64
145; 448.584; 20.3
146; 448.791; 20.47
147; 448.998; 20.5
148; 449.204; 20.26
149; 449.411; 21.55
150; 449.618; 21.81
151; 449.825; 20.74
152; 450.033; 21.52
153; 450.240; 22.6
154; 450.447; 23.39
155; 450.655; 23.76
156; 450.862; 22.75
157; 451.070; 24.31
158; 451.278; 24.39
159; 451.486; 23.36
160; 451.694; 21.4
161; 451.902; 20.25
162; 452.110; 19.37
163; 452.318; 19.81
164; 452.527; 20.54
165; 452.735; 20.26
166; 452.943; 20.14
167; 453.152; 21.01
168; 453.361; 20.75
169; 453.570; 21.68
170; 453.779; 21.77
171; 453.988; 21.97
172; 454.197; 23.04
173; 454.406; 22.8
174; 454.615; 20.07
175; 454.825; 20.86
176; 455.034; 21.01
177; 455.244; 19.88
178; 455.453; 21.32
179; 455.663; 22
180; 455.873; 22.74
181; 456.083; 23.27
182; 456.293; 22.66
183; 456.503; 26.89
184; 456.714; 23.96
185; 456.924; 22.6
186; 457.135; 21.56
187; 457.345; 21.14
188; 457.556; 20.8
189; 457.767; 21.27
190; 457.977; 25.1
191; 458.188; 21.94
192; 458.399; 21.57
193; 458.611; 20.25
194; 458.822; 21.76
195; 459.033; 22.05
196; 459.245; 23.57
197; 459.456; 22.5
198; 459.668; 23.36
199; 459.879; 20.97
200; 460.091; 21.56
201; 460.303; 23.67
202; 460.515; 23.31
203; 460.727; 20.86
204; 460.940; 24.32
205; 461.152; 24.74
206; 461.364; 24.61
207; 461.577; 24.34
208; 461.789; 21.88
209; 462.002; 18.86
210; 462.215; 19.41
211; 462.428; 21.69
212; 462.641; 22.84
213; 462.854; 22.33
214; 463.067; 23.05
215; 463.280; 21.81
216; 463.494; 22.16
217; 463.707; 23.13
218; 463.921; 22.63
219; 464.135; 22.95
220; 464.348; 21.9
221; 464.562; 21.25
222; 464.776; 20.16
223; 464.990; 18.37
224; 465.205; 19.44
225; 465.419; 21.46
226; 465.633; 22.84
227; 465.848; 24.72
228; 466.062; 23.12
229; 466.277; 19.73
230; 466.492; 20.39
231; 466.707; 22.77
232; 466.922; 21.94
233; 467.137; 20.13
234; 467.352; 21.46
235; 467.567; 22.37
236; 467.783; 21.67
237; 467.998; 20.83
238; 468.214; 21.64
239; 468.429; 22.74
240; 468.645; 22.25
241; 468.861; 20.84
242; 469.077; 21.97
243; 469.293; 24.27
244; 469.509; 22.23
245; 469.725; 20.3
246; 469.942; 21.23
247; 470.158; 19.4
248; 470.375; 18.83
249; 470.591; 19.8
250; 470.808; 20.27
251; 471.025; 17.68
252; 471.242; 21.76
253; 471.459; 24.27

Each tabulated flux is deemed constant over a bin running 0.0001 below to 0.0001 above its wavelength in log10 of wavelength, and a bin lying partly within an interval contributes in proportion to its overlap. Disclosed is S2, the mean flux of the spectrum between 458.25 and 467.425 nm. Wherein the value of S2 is 22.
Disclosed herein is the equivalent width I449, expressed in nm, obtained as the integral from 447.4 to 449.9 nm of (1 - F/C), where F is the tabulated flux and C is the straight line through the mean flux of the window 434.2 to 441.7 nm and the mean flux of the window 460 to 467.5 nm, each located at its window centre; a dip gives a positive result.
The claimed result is -0.132 nm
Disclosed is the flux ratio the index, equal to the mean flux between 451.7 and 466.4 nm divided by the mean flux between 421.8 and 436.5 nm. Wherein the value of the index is 1.36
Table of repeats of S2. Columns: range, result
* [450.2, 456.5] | 21.8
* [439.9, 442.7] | 19.6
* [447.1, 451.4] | 21.8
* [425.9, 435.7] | 15.8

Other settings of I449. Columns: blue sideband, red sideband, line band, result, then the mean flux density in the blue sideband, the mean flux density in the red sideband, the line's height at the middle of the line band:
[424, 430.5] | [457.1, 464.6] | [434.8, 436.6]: -0.250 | 15.3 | 22.3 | 17.1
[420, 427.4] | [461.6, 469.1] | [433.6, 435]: 0.030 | 15.8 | 21.6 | 17.3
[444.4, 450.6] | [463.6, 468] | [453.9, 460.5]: -0.353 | 20.5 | 21.6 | 21.1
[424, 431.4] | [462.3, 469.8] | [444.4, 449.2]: -0.424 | 15.2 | 21.8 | 18.5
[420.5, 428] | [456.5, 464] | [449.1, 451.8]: -0.237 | 15.9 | 22.4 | 20.6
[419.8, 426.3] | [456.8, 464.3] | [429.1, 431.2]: 0.420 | 15.8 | 22.3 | 17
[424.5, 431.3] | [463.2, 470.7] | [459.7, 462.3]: -0.241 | 15.1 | 21.5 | 20.5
